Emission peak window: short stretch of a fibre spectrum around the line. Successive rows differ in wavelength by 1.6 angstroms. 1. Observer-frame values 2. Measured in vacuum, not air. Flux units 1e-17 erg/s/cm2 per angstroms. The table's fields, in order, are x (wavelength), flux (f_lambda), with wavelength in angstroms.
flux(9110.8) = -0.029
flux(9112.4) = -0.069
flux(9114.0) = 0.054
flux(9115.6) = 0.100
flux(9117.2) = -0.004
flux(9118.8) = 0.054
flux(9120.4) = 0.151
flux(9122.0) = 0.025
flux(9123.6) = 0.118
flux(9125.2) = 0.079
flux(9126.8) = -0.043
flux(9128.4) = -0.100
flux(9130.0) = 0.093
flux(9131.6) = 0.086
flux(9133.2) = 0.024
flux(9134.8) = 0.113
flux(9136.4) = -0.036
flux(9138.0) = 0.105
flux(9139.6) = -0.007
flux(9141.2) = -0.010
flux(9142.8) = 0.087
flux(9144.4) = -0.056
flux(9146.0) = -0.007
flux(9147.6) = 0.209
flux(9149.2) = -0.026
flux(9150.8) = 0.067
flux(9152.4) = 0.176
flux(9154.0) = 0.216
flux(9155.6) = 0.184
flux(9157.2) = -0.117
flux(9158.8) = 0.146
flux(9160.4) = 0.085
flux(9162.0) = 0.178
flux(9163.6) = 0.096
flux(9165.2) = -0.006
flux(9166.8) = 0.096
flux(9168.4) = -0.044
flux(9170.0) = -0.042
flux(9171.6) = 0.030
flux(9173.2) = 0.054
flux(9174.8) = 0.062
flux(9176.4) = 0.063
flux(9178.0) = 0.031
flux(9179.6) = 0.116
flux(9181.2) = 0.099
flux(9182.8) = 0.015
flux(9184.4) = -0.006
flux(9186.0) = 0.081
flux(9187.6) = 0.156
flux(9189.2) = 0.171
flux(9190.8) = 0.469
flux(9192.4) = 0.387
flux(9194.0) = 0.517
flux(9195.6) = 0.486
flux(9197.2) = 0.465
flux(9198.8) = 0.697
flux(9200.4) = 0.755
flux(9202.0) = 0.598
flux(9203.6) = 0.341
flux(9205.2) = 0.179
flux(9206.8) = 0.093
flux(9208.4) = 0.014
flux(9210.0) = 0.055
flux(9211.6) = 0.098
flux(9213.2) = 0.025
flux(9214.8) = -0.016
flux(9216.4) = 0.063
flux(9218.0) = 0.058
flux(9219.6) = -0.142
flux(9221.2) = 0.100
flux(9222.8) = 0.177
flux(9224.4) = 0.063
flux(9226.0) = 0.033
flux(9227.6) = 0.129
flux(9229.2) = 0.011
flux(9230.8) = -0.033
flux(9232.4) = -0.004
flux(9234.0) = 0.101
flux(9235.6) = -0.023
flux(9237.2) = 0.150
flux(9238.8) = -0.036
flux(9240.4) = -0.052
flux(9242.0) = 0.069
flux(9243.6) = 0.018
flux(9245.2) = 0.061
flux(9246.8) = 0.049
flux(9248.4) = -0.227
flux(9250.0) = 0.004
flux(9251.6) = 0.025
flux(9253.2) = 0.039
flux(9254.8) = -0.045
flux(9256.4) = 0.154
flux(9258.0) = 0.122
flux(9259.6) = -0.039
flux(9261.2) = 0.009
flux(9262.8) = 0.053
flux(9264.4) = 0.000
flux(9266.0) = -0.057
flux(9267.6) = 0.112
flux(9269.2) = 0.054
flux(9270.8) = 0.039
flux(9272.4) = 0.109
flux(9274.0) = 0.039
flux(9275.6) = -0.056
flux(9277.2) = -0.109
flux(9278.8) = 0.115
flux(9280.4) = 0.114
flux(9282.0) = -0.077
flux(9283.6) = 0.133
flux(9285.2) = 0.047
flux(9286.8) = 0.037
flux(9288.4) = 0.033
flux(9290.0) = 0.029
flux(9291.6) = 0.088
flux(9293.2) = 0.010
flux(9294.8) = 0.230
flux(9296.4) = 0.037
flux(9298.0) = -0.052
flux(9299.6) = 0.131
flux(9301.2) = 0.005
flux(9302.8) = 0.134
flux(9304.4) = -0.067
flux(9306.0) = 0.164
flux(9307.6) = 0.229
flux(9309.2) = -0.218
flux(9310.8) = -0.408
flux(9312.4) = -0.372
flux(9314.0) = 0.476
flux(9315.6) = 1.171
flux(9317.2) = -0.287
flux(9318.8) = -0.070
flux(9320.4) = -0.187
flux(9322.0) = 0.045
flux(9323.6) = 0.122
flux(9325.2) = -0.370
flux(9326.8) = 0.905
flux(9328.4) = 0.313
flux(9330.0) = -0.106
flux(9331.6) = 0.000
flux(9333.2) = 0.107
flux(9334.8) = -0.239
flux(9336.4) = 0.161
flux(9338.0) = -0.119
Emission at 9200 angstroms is [O II]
